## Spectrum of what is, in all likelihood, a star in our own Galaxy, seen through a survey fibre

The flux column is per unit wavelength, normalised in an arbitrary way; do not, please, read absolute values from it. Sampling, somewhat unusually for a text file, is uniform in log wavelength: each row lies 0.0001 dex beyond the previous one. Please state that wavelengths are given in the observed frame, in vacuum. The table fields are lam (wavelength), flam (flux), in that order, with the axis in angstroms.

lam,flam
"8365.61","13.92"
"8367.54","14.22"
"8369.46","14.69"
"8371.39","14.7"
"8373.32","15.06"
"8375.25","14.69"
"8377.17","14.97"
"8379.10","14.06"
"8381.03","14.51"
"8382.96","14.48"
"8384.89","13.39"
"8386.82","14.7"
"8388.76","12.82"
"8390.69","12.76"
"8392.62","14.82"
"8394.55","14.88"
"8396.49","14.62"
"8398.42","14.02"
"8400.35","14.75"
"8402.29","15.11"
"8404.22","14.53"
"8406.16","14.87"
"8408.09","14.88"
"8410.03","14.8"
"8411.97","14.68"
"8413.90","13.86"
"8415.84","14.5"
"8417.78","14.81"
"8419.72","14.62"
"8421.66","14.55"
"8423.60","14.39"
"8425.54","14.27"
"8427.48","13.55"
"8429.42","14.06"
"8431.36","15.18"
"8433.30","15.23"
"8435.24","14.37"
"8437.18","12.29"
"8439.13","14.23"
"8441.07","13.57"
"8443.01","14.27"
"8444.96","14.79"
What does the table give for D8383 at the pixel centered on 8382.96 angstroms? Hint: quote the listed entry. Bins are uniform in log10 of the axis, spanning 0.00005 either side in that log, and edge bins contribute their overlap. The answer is 14.48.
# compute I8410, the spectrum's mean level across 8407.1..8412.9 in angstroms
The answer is 14.8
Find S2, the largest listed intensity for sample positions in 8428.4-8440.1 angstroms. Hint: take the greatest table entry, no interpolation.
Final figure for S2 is 15.23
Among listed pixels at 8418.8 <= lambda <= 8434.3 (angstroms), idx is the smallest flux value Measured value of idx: 13.55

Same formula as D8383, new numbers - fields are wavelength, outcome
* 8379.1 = 14.06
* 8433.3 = 15.23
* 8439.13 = 14.23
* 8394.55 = 14.88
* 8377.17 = 14.97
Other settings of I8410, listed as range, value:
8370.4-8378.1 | 14.9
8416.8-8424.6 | 14.6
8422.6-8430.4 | 14.1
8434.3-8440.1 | 13.6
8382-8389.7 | 13.8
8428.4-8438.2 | 14.2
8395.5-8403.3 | 14.6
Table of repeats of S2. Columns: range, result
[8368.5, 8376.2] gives 15.06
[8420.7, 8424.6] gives 14.55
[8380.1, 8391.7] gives 14.7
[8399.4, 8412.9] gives 15.11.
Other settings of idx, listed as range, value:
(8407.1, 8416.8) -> 13.86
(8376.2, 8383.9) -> 14.06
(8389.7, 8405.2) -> 12.76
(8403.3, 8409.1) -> 14.53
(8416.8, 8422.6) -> 14.55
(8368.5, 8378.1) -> 14.69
